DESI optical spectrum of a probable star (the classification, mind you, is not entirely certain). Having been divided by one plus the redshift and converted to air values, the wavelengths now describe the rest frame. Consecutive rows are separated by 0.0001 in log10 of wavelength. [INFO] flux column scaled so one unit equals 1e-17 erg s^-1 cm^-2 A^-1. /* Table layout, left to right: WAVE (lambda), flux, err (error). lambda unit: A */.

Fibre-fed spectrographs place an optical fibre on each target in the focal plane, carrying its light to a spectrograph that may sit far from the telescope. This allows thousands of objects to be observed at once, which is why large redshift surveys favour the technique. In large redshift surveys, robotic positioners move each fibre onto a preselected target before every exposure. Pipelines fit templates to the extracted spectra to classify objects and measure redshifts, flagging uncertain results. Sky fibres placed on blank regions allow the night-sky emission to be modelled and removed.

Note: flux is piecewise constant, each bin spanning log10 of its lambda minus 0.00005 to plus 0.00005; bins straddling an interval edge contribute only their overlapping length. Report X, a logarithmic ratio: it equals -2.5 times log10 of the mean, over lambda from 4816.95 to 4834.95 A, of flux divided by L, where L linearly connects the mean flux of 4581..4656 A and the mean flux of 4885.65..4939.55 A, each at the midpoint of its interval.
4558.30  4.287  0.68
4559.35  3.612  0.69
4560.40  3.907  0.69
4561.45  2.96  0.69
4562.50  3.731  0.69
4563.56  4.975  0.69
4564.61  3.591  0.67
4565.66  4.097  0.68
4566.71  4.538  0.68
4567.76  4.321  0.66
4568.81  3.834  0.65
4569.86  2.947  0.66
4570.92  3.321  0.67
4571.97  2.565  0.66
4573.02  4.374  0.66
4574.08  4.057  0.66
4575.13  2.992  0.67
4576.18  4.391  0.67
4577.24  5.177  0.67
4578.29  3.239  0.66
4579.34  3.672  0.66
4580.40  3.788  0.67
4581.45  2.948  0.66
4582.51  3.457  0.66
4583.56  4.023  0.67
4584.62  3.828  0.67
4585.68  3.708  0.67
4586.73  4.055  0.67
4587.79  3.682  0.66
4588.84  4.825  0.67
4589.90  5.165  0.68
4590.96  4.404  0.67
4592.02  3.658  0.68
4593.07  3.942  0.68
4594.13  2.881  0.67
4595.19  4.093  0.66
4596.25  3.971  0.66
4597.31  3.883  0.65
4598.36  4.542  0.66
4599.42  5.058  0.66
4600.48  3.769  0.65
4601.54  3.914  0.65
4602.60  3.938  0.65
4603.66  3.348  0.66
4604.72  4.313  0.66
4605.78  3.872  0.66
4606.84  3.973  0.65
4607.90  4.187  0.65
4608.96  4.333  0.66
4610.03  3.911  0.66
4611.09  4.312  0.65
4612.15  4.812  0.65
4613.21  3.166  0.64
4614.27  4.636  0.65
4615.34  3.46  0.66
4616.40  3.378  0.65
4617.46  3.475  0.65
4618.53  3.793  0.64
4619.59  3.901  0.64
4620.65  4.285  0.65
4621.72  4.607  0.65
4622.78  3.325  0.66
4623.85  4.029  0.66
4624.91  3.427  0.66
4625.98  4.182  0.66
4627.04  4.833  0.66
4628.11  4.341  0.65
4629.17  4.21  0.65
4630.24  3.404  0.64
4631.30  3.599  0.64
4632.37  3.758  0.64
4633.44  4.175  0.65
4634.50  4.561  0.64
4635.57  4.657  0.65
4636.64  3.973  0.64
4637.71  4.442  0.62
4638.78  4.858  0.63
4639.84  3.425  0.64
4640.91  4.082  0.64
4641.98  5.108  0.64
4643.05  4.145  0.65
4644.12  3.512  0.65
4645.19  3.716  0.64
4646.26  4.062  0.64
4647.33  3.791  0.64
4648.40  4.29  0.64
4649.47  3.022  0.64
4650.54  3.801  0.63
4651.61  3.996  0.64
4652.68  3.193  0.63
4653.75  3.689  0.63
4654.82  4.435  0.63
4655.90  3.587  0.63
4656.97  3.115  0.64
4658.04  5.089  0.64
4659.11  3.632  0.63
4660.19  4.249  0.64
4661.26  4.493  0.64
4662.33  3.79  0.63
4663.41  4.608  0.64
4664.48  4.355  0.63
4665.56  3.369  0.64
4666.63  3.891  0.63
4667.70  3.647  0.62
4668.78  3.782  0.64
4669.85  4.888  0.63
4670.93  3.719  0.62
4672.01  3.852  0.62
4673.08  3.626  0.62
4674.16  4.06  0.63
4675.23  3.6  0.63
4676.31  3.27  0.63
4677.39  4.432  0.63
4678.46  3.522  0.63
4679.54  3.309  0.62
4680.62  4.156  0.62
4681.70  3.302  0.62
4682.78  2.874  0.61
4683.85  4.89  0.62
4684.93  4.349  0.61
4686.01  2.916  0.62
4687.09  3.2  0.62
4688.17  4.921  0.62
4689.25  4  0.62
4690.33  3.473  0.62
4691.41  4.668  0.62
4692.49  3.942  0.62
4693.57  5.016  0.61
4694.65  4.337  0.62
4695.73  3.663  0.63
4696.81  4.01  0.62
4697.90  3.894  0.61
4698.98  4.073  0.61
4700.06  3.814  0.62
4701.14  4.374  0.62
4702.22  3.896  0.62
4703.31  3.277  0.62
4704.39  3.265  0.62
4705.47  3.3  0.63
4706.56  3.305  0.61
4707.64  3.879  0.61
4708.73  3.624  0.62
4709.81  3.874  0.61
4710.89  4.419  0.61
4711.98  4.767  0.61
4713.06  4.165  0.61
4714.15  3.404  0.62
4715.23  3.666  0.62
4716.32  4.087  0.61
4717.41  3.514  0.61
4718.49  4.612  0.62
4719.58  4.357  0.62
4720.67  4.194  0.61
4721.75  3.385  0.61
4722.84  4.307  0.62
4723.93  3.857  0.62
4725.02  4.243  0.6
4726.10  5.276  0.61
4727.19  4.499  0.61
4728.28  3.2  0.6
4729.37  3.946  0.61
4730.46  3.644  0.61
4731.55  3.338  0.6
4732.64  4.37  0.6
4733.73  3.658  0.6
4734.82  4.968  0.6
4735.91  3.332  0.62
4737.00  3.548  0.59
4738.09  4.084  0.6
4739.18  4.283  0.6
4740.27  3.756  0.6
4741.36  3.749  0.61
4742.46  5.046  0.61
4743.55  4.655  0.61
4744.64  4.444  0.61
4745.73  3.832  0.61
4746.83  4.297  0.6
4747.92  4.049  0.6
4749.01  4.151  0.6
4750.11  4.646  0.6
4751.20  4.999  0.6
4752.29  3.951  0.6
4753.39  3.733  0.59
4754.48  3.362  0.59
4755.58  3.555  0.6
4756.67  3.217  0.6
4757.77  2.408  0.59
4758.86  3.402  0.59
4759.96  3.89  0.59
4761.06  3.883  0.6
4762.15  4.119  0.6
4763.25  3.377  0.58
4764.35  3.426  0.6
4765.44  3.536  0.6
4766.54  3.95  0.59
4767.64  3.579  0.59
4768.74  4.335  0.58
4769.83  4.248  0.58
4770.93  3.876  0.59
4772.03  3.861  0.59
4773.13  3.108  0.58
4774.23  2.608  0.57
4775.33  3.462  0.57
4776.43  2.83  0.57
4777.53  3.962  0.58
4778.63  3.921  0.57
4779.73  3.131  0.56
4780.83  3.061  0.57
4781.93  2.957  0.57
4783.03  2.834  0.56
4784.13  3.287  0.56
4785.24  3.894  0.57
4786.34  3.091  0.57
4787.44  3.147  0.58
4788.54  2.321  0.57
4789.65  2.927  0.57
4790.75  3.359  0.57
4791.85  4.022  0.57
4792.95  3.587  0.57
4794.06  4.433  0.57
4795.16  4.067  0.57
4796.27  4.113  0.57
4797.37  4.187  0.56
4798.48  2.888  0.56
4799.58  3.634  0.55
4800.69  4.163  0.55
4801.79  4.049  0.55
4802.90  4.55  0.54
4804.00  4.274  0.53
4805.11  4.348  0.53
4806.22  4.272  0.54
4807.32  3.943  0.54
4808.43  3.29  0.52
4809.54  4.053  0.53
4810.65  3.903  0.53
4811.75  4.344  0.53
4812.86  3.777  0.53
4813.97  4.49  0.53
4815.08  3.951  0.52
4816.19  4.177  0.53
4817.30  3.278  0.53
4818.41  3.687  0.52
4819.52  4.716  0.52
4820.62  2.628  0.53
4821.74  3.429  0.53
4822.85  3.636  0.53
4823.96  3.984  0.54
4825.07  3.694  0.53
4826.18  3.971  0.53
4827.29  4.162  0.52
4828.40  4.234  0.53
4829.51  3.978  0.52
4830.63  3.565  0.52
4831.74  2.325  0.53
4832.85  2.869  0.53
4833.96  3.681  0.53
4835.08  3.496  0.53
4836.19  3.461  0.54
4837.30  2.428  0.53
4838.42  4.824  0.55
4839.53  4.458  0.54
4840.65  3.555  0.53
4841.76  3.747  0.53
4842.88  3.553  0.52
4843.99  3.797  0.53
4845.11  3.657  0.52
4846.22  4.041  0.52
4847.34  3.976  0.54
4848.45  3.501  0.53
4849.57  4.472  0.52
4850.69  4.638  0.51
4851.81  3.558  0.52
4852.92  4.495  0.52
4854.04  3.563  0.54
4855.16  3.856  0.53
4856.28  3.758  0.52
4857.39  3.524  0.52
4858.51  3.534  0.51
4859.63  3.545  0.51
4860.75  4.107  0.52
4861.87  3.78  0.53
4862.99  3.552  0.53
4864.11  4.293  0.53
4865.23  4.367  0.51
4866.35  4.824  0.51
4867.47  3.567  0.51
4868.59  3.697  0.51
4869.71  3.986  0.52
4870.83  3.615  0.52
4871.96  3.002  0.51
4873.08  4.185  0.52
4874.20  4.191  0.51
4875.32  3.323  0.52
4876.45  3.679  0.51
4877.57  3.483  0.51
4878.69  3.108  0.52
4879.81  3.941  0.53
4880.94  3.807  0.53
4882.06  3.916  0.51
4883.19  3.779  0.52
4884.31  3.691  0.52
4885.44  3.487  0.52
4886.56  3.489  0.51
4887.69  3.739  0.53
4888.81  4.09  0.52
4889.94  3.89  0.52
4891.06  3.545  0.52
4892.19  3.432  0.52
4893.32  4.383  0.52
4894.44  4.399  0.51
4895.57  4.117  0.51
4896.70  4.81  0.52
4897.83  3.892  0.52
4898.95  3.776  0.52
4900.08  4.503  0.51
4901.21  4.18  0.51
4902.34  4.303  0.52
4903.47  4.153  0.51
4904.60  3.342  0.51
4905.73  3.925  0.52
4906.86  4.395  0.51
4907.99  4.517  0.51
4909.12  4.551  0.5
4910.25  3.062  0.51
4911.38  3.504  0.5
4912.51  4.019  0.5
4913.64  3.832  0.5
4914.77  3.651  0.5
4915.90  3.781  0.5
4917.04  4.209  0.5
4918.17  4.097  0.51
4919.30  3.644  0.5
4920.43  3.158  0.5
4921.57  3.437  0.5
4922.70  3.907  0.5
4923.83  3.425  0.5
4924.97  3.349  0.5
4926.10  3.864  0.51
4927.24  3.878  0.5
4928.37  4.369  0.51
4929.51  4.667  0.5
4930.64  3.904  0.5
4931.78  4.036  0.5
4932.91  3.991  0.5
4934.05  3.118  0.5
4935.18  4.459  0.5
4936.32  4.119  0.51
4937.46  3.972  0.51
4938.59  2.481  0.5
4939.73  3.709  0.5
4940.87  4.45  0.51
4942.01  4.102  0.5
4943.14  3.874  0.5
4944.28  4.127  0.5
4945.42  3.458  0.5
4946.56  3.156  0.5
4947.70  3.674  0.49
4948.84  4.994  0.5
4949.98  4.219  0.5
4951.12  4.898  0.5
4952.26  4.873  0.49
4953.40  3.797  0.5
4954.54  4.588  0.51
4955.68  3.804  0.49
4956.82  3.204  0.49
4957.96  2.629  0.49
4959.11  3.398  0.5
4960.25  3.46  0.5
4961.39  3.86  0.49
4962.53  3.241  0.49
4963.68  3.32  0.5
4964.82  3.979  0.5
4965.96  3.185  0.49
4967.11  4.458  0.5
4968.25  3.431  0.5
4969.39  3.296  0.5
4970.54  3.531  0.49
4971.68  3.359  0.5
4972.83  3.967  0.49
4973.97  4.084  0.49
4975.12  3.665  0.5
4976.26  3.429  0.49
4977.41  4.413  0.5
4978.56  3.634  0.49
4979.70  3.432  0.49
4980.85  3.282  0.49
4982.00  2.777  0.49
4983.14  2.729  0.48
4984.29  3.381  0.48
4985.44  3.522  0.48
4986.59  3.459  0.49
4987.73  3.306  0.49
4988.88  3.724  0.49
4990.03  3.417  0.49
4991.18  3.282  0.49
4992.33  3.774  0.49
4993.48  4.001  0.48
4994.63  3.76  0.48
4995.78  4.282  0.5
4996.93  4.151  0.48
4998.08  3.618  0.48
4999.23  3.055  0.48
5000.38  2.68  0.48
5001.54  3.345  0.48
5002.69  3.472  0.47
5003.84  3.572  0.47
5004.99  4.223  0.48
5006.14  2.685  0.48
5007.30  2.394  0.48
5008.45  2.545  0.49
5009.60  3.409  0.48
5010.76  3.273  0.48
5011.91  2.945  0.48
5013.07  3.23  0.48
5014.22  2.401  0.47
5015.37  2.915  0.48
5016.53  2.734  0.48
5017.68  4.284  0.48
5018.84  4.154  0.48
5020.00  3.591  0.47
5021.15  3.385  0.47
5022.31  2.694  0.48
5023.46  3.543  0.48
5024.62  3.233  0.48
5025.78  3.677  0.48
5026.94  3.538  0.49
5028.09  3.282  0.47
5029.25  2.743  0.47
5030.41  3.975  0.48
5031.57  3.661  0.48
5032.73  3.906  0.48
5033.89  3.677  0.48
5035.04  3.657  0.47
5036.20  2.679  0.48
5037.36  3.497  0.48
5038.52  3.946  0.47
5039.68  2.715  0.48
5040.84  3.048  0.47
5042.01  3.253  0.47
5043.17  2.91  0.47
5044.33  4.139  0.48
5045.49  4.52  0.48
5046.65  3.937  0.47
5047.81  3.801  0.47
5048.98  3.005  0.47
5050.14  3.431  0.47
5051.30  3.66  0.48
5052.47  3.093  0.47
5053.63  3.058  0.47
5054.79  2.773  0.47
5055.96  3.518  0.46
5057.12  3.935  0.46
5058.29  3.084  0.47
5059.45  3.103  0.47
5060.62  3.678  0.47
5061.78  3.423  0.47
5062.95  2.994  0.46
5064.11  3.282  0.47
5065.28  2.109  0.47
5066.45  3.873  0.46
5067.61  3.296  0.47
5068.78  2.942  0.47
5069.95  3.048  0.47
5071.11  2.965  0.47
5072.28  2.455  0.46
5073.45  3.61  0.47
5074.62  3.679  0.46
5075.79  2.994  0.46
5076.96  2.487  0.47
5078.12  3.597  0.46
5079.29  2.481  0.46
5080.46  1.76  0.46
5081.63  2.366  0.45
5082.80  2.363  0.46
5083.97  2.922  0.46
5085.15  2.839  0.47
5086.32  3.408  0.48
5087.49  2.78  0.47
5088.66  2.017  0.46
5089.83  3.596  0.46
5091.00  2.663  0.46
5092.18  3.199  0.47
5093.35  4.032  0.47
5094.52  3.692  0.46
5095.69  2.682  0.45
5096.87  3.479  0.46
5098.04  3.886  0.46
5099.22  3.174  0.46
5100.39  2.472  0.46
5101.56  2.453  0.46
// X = 0.09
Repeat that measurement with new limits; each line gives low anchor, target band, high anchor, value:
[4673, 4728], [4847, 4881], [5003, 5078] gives -0.059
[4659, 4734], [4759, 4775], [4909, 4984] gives 0.056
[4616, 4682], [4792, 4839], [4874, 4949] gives 0.020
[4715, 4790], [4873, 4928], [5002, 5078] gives -0.094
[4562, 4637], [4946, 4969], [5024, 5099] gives -0.122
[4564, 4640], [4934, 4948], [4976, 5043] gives -0.087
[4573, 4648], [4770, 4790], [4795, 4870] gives 0.192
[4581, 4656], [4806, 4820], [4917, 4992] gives -0.041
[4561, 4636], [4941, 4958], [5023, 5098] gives -0.179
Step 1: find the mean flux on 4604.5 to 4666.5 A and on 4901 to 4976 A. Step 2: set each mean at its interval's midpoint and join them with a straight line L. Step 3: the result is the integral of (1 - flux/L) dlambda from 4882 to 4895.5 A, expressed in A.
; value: 0.1 A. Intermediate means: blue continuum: 4.01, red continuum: 3.83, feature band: 3.83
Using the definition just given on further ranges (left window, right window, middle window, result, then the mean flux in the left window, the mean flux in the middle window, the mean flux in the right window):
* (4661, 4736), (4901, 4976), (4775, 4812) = 2.3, 3.94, 3.65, 3.83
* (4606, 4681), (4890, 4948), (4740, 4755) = -1.0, 3.97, 4.2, 3.9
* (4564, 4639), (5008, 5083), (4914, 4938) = -2.9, 3.97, 3.86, 3.25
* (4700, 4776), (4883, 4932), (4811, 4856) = 1.3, 3.89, 3.79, 3.91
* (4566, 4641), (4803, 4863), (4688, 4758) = -1.9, 3.97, 4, 3.81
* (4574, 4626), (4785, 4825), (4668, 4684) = 0.4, 3.95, 3.79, 3.79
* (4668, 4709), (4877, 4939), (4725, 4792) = 2.3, 3.85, 3.73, 3.87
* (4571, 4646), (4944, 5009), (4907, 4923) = -0.7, 3.99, 3.83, 3.59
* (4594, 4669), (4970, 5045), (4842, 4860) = -0.9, 4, 3.84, 3.42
